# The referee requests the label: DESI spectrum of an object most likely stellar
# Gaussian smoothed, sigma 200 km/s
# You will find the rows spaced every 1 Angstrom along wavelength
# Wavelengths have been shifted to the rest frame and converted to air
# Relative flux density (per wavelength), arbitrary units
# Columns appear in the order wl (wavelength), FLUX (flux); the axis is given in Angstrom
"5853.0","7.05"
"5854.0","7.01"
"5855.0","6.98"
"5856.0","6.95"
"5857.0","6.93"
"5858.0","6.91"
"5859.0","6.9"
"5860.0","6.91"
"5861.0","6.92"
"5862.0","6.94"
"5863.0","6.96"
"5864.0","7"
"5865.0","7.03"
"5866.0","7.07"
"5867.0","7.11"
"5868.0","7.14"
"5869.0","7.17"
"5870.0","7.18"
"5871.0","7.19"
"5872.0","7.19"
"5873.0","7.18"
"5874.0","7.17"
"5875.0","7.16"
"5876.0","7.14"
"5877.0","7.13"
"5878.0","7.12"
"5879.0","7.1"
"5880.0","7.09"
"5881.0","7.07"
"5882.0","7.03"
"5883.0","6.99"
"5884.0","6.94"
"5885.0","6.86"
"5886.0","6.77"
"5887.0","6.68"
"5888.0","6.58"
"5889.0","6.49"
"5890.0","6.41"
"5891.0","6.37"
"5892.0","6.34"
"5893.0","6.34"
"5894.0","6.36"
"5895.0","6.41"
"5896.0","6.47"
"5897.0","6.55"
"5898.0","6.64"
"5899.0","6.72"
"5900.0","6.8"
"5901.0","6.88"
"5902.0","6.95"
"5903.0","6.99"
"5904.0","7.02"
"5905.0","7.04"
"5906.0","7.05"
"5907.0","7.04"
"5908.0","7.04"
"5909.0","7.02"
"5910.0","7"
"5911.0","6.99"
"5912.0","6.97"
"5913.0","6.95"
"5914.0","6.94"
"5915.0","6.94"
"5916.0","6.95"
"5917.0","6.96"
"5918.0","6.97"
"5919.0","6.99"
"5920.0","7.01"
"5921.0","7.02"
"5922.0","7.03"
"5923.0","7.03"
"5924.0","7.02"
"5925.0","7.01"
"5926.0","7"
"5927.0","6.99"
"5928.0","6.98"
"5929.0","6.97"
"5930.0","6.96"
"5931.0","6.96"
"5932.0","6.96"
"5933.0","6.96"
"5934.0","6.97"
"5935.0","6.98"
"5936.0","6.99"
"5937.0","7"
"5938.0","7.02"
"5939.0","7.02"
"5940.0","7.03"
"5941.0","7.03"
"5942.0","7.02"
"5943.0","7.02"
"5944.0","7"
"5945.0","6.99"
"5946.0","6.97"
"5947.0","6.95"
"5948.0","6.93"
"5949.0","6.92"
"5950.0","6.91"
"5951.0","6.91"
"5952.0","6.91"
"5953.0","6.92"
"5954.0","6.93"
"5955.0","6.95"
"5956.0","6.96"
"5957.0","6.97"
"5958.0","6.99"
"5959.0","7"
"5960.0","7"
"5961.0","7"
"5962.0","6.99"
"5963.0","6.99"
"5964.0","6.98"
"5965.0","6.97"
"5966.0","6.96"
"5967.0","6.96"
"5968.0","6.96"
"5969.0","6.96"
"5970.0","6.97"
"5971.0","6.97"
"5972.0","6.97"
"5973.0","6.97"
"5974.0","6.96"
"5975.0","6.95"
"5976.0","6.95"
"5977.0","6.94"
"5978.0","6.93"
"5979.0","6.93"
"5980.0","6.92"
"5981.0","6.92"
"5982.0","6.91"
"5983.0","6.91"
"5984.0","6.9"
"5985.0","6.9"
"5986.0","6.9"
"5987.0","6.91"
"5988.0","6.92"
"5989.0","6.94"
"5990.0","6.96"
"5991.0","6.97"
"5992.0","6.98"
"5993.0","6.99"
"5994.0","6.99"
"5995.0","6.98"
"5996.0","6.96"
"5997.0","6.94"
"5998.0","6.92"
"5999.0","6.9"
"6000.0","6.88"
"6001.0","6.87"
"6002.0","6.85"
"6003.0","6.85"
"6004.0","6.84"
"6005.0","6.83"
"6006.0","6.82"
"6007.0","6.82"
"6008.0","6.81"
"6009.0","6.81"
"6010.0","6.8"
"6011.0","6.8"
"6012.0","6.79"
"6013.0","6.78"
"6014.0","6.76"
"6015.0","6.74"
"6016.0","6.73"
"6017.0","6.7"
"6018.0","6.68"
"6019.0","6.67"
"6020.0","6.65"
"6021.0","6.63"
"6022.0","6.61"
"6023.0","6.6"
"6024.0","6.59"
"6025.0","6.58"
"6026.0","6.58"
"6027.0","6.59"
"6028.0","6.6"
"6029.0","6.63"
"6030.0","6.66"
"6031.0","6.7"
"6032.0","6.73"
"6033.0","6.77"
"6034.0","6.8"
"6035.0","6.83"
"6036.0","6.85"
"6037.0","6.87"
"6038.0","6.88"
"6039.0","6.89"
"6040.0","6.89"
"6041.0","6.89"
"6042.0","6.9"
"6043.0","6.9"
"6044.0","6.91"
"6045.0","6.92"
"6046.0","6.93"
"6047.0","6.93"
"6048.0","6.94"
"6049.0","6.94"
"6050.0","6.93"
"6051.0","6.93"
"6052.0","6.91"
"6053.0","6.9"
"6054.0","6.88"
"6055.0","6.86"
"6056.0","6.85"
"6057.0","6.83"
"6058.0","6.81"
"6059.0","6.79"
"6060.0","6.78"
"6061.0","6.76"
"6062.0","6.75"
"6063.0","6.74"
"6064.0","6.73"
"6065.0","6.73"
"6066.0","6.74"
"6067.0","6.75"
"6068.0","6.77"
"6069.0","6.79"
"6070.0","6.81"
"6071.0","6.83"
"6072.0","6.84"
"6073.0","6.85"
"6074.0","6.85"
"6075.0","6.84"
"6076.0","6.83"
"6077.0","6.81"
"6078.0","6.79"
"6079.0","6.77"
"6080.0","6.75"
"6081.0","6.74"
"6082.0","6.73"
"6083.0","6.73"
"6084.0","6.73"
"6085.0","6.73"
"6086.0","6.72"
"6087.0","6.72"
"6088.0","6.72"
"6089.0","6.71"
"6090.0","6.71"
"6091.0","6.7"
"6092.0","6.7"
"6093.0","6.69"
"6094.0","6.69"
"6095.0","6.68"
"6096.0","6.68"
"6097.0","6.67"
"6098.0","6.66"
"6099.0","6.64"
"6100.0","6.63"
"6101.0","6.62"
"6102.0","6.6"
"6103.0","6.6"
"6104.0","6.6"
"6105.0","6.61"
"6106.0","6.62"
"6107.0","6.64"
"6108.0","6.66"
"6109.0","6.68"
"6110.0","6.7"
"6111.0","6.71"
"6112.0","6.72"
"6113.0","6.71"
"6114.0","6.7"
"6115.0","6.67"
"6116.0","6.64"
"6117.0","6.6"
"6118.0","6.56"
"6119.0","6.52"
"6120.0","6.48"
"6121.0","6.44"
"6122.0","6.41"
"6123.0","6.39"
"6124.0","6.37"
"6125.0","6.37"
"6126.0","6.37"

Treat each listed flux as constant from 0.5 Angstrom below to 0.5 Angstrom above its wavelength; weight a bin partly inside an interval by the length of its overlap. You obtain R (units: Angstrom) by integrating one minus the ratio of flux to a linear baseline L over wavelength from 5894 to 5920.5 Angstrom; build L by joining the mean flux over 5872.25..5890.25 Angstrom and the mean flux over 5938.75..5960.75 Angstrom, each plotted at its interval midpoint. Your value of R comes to 0.3 Angstrom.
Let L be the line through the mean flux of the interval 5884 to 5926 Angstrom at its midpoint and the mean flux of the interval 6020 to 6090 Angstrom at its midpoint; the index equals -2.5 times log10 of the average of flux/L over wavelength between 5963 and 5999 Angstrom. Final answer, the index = -0.02 mag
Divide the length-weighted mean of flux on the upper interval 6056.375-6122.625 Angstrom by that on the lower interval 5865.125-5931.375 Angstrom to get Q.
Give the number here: 0.97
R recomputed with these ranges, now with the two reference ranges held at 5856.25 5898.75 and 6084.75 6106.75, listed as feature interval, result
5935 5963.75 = -0.7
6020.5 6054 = -0.4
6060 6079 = -0.3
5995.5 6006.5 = -0.2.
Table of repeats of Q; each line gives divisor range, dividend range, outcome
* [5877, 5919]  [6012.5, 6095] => 0.99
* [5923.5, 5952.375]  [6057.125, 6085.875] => 0.97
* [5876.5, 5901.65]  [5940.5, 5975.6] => 1.04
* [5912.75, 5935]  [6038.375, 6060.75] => 0.99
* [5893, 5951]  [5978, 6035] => 0.98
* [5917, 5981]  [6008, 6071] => 0.97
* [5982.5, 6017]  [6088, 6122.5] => 0.97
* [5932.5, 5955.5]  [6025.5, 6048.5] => 0.98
